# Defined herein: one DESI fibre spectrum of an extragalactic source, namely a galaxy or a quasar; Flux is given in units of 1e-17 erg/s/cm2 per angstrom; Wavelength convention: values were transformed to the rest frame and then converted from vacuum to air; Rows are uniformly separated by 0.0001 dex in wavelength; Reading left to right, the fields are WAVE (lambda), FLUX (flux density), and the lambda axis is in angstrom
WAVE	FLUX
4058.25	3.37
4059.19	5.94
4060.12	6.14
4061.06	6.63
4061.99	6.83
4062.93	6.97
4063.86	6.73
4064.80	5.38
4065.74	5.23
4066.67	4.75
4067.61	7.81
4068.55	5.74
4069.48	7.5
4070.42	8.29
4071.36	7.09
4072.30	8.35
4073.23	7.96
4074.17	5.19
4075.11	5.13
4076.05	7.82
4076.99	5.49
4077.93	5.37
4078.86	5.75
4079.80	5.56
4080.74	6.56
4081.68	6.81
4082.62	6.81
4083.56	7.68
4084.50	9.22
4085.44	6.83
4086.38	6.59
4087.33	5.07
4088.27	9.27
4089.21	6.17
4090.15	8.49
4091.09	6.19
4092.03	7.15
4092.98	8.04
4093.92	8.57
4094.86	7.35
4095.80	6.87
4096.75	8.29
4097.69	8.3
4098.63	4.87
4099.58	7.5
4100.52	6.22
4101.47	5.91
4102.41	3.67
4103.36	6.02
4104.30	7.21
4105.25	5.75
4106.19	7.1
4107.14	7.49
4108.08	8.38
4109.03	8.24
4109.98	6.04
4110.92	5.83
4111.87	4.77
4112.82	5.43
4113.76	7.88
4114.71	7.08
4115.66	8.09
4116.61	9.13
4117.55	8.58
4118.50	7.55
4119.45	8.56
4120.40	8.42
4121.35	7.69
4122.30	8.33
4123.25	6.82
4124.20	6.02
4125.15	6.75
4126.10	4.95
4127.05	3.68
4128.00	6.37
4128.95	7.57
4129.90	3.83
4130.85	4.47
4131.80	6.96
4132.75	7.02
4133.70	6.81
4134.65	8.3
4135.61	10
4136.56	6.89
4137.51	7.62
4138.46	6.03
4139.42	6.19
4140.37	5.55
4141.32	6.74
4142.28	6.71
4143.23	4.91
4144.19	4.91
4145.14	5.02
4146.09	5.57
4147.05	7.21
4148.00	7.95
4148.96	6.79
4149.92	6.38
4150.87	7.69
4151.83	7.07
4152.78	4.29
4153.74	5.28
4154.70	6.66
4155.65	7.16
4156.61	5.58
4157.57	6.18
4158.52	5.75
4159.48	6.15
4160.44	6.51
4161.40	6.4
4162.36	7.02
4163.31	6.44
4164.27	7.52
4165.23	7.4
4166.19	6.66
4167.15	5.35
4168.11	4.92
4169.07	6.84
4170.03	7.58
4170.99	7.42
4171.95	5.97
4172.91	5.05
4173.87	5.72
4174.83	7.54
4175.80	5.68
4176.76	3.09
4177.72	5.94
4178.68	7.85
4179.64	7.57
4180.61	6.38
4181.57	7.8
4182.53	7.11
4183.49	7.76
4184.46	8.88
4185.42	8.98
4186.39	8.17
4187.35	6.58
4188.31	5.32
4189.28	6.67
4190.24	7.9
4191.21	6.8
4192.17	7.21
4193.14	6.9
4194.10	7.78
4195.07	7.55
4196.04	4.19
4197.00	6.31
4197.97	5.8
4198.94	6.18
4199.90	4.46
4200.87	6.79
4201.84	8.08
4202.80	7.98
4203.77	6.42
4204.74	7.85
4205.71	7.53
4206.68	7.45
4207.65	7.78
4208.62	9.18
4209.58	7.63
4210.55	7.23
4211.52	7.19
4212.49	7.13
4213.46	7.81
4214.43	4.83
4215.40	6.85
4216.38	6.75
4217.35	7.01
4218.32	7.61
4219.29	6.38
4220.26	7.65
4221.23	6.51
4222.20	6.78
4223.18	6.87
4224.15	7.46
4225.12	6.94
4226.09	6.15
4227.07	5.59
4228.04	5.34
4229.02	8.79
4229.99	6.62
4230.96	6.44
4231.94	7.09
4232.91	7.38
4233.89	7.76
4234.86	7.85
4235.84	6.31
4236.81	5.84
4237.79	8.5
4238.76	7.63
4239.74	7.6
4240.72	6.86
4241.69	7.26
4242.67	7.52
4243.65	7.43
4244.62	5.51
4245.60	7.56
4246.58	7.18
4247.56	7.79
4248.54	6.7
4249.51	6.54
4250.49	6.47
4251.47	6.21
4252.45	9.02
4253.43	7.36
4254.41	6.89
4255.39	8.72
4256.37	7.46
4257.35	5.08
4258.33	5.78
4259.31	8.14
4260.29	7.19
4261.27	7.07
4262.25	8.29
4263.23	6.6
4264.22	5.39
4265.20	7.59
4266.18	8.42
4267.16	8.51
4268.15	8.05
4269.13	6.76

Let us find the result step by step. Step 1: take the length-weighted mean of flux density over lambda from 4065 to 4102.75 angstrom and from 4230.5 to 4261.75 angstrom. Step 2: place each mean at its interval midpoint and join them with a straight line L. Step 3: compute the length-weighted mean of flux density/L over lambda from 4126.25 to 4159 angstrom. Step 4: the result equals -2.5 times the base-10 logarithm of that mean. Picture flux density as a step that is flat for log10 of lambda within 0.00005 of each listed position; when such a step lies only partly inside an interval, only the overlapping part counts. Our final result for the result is 0.10 mag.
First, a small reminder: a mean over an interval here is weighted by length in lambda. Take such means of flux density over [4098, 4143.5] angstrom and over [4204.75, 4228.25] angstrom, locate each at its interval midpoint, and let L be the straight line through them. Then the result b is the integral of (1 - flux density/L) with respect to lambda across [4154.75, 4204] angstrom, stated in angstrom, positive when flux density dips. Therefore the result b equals 1.8 angstrom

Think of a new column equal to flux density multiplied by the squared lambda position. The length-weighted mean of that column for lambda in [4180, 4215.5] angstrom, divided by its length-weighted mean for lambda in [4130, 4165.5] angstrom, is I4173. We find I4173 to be 1.1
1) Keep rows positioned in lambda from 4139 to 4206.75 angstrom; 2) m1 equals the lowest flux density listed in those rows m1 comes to 3.09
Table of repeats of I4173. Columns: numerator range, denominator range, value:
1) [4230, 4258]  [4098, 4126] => 1.10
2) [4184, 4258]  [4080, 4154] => 1.09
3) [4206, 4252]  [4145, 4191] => 1.10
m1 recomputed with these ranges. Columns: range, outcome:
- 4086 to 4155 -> 3.67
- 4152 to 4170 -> 4.29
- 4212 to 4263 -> 4.83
